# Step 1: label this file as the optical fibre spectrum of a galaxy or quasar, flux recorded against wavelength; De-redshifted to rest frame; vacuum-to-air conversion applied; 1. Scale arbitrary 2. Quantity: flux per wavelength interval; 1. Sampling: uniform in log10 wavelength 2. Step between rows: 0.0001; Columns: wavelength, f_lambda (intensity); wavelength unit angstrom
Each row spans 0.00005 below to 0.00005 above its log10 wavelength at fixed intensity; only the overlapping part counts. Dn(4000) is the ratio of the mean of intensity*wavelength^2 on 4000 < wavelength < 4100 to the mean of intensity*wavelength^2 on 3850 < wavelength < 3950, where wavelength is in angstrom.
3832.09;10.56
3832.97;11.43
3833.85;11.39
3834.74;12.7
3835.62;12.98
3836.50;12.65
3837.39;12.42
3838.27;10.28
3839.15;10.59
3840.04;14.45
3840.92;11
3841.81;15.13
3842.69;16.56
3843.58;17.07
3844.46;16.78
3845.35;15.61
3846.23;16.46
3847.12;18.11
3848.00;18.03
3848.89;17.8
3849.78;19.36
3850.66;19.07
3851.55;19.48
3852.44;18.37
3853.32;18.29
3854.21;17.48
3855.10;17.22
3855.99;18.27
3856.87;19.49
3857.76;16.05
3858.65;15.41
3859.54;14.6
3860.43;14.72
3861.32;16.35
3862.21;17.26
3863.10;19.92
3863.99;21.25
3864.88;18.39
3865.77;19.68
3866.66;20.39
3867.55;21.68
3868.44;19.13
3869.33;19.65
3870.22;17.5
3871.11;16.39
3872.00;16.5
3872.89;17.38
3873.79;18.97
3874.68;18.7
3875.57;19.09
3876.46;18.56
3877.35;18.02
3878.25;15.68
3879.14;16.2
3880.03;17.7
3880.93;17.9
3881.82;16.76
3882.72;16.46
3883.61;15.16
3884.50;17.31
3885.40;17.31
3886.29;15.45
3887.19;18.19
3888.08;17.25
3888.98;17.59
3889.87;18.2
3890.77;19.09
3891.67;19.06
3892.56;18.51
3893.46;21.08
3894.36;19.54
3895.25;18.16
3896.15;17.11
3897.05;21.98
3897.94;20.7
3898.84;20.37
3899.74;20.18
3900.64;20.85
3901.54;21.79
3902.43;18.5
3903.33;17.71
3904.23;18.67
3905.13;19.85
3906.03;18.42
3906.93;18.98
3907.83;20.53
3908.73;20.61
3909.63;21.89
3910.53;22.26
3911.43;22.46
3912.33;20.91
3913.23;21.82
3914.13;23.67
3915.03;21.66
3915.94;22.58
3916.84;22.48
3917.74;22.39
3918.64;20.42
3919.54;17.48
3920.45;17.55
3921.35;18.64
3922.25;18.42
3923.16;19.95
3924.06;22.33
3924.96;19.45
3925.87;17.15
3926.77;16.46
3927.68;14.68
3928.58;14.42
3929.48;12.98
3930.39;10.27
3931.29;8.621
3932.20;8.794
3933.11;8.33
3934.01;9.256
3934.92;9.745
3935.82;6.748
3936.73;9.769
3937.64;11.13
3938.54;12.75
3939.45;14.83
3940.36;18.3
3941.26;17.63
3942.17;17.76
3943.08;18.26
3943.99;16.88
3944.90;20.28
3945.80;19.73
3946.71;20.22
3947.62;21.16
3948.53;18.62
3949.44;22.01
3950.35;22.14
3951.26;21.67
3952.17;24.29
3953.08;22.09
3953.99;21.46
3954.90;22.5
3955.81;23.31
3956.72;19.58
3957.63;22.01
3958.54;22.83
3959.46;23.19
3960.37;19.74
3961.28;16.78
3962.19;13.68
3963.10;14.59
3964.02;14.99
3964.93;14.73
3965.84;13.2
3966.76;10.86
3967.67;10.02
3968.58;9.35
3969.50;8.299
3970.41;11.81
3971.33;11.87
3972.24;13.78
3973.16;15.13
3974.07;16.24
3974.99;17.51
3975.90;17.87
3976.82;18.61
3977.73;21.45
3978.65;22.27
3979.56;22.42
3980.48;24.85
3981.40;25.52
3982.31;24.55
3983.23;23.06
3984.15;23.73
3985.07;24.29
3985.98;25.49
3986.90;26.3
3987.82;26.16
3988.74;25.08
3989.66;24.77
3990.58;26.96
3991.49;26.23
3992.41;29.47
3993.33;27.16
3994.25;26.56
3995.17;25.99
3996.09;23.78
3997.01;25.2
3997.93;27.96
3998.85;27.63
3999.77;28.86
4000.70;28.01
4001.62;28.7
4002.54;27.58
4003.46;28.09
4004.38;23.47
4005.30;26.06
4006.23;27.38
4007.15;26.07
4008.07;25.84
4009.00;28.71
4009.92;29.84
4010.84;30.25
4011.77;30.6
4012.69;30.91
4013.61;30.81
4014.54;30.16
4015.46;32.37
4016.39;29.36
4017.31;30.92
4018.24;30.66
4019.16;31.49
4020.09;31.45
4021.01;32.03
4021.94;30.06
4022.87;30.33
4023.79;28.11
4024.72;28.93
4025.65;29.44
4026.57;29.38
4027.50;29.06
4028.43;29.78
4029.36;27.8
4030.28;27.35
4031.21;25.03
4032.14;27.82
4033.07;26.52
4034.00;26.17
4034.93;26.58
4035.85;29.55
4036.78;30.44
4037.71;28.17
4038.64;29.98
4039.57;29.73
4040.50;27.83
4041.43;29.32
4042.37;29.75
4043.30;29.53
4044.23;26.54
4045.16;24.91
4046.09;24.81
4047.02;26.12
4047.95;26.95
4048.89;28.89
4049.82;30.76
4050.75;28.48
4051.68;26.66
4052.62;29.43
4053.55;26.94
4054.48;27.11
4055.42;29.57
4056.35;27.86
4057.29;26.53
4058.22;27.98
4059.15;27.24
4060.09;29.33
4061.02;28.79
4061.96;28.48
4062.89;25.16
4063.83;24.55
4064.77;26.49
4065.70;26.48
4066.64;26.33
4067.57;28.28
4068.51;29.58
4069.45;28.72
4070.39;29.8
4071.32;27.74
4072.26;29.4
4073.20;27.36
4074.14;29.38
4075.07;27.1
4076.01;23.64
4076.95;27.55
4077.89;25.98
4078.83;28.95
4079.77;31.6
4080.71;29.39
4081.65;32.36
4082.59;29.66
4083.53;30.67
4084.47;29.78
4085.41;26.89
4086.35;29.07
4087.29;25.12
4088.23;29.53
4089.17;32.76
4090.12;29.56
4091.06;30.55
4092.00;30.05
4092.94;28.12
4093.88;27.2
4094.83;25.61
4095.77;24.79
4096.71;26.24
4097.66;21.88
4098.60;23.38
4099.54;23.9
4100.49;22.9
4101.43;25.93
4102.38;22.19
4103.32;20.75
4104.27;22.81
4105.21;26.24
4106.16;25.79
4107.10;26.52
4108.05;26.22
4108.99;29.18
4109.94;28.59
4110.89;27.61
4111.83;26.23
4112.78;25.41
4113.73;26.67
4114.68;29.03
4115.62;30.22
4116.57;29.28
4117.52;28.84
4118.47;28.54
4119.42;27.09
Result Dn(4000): 1.7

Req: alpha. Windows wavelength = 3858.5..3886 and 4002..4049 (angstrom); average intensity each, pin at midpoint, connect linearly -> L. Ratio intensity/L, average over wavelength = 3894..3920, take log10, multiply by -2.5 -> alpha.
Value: -0.01 mag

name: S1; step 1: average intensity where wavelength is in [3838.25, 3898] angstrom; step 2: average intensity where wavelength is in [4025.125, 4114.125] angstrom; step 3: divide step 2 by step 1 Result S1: 1.57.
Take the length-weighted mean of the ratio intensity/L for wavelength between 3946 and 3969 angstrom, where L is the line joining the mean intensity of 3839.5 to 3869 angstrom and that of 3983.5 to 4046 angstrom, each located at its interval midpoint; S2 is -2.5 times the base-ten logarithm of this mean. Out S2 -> 0.28 mag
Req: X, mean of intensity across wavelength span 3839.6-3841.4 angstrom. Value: 12.8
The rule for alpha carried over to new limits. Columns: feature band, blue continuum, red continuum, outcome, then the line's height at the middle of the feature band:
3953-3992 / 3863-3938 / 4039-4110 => 0.13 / 21.9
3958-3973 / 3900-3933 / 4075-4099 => 0.42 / 21.3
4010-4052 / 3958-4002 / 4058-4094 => -0.17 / 24.9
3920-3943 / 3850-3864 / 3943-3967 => 0.30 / 19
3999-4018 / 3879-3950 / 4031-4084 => -0.17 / 24.5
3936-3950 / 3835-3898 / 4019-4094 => 0.26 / 21.8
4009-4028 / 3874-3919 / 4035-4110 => -0.21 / 25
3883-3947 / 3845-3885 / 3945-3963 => 0.10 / 19.5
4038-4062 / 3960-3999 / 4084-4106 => -0.17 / 24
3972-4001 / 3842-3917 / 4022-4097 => 0.02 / 24.3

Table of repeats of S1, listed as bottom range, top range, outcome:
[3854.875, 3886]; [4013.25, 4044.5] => 1.65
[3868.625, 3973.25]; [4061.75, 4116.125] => 1.54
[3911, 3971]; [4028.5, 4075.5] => 1.63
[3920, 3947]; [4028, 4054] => 1.86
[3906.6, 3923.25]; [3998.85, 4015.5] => 1.37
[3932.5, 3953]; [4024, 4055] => 1.70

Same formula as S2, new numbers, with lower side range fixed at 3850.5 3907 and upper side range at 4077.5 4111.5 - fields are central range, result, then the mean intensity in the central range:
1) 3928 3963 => 0.241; 16.9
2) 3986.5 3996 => -0.152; 26.4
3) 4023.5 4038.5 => -0.150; 28.2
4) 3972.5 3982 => 0.114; 20.1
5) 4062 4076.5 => -0.051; 27.4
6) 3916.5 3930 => 0.105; 18.2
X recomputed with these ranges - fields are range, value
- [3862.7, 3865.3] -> 19.9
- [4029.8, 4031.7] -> 26.3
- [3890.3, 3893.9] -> 19.4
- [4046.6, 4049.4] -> 27.4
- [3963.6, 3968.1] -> 12.8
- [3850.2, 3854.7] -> 18.5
